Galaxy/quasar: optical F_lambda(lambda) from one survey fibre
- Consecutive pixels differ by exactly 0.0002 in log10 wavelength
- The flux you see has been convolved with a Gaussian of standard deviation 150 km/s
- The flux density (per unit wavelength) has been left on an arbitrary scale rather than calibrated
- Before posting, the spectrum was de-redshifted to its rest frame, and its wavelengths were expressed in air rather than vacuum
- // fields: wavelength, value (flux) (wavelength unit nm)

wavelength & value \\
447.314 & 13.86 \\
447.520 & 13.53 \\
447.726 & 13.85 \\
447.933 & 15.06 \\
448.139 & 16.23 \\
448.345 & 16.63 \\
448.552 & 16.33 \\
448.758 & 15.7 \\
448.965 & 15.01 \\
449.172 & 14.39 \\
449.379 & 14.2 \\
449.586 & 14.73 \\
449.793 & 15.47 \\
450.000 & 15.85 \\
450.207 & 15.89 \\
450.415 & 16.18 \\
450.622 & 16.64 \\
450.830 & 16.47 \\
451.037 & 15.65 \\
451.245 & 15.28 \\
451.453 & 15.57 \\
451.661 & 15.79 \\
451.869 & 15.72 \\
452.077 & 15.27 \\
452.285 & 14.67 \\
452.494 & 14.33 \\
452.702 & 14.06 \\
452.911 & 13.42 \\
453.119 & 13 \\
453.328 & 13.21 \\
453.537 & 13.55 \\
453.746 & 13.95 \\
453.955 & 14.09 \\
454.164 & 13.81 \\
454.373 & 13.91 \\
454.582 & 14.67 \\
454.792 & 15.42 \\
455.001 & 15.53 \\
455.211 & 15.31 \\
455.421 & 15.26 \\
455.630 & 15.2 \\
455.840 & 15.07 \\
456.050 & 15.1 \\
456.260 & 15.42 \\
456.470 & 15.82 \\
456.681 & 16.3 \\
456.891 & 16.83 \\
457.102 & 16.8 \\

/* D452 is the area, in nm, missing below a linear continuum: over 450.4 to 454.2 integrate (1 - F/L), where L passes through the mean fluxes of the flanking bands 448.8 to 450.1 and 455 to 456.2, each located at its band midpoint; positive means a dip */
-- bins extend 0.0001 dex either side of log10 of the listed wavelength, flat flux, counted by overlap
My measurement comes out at 0.08 nm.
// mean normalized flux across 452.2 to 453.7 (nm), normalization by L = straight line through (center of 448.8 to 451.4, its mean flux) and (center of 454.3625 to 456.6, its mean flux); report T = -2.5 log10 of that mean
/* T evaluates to 0.12 mag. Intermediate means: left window 15.5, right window 15.2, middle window 13.7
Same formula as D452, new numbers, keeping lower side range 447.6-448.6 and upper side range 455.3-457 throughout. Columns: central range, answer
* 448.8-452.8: 0.06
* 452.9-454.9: 0.21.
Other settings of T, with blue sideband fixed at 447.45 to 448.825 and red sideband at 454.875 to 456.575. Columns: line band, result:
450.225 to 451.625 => -0.041 mag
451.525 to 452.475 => 0.006 mag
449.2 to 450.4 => 0.009 mag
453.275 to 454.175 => 0.120 mag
